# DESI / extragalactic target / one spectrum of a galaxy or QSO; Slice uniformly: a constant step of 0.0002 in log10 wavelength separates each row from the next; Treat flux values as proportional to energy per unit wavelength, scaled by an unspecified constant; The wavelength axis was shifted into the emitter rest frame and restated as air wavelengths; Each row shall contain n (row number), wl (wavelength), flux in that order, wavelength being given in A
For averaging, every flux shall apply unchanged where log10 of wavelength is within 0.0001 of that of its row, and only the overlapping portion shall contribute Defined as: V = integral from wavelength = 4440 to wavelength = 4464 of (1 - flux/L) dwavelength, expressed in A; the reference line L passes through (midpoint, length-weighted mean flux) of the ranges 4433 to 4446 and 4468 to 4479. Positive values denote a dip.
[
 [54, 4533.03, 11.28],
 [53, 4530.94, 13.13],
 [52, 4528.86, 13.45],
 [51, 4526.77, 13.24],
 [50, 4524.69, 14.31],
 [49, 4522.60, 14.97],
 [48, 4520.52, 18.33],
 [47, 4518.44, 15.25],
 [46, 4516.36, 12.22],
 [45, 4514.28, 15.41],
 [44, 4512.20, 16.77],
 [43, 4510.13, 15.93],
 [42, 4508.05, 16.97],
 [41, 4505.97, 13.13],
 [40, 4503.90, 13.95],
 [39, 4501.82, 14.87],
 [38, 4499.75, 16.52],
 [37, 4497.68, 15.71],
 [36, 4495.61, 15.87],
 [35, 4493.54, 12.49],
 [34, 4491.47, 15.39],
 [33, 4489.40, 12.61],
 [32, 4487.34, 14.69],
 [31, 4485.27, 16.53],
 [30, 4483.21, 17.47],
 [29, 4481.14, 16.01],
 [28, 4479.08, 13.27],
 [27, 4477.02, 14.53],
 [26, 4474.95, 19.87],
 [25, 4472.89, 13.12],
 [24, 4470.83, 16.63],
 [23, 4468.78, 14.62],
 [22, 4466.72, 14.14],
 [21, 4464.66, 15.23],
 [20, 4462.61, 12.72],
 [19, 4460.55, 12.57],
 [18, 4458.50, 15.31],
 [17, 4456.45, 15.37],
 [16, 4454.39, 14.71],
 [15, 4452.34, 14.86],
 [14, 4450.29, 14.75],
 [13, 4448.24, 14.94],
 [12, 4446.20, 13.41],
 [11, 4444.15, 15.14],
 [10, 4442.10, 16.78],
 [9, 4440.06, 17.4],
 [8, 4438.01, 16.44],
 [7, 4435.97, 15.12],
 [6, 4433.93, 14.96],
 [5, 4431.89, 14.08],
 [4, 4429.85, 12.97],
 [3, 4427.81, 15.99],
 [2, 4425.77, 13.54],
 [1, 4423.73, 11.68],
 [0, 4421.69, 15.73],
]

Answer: 1.5 A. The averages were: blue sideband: 15.8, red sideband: 15.6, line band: 14.7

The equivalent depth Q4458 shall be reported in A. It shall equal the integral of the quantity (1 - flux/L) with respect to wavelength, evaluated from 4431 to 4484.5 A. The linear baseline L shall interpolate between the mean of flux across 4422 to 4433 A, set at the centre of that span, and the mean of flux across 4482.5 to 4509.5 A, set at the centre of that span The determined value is -2.9 A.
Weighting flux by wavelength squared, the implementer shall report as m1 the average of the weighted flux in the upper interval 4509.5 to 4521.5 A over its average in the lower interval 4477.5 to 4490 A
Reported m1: 1.0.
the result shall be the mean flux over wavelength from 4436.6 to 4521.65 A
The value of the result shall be 15.2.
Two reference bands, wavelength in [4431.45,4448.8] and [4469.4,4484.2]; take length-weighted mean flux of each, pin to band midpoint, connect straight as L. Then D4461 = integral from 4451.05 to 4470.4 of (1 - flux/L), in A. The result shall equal 1.4 A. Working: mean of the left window 15.4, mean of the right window 15.8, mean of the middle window 14.5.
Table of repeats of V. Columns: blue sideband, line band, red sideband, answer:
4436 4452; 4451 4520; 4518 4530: 0.75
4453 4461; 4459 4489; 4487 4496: -1.47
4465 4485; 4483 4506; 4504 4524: 0.78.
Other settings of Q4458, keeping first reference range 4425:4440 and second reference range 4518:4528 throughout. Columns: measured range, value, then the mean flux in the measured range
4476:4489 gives -0.2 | 15.3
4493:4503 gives -0.1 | 15.2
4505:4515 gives -0.3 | 15.7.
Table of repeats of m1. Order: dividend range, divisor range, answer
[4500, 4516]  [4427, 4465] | 1.05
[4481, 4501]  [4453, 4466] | 1.08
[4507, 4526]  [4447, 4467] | 1.10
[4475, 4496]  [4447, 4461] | 1.04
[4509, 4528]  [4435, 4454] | 1.02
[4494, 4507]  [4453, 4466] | 1.06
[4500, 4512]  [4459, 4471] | 1.09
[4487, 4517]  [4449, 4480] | 1.02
